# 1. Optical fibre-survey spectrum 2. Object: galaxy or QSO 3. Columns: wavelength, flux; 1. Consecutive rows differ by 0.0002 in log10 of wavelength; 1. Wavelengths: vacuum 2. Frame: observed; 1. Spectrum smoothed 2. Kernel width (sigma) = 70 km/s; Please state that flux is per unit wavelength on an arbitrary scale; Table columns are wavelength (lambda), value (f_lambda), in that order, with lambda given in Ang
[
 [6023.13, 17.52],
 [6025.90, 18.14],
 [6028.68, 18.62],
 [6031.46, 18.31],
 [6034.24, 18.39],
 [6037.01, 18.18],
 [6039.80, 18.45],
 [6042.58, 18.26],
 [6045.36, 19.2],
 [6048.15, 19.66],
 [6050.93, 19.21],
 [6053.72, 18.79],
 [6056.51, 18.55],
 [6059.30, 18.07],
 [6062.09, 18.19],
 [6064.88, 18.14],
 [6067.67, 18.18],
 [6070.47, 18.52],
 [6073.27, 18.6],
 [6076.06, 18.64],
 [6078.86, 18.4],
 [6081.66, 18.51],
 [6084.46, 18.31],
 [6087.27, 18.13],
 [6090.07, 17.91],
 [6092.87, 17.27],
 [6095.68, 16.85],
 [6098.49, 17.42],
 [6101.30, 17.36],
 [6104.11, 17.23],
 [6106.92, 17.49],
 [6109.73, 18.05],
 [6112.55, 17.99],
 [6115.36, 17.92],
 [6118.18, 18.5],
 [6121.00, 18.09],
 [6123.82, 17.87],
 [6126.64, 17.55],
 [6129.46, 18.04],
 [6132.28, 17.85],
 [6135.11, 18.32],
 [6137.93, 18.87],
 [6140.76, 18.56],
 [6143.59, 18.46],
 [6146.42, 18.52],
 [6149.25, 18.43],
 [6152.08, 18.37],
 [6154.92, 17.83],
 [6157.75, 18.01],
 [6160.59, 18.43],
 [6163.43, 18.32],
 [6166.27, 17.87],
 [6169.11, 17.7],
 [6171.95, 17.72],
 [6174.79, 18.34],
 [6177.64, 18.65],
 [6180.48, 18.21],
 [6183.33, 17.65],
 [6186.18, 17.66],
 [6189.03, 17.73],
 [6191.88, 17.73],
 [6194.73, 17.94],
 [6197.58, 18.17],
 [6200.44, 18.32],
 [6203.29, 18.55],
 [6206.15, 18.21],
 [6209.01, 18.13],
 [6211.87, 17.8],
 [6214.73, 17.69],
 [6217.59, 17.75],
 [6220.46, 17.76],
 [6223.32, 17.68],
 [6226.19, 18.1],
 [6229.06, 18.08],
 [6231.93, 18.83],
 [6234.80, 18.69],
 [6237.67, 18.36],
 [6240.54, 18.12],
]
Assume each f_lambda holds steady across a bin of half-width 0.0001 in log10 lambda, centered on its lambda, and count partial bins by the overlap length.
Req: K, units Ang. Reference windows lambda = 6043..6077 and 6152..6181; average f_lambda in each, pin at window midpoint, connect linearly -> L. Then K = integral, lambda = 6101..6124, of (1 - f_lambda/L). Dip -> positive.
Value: 0.66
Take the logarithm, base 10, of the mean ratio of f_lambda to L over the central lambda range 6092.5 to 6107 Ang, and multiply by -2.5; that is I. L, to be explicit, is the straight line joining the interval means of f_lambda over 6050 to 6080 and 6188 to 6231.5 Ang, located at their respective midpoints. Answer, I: 0.07 mag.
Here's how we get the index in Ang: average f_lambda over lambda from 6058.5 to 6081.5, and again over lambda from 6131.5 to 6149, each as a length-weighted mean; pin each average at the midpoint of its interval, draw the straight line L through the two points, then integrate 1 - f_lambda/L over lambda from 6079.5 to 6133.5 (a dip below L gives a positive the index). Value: 1.74 Ang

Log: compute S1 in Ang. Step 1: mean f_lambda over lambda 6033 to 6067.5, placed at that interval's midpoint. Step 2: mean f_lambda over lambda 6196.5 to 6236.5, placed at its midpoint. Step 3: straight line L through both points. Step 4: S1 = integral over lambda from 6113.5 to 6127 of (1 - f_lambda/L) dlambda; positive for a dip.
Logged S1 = 0.27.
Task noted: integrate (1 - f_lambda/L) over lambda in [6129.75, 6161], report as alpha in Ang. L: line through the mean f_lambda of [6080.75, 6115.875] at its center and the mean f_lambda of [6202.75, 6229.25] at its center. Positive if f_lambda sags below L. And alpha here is -0.9 Ang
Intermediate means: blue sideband 17.7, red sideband 17.9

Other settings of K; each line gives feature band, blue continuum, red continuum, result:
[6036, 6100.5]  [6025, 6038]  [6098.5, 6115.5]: -1.1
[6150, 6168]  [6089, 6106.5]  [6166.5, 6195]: -0.4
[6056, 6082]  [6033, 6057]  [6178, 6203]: 0.4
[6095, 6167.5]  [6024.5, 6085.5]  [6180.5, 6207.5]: 0.9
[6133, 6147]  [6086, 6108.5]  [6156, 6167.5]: -0.5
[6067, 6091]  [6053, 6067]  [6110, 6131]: -0.2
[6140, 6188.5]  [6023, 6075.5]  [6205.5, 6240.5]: 0.2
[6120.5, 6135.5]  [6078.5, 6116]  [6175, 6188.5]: -0.1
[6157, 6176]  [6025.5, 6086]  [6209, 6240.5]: 0.2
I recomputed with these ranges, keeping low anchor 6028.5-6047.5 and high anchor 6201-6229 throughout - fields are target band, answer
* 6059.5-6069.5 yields 0.02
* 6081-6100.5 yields 0.04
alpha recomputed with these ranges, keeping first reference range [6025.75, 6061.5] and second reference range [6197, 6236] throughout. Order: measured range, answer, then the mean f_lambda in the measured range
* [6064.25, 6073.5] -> 0.09 Ang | 18.3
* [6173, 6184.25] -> 0.00 Ang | 18.2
